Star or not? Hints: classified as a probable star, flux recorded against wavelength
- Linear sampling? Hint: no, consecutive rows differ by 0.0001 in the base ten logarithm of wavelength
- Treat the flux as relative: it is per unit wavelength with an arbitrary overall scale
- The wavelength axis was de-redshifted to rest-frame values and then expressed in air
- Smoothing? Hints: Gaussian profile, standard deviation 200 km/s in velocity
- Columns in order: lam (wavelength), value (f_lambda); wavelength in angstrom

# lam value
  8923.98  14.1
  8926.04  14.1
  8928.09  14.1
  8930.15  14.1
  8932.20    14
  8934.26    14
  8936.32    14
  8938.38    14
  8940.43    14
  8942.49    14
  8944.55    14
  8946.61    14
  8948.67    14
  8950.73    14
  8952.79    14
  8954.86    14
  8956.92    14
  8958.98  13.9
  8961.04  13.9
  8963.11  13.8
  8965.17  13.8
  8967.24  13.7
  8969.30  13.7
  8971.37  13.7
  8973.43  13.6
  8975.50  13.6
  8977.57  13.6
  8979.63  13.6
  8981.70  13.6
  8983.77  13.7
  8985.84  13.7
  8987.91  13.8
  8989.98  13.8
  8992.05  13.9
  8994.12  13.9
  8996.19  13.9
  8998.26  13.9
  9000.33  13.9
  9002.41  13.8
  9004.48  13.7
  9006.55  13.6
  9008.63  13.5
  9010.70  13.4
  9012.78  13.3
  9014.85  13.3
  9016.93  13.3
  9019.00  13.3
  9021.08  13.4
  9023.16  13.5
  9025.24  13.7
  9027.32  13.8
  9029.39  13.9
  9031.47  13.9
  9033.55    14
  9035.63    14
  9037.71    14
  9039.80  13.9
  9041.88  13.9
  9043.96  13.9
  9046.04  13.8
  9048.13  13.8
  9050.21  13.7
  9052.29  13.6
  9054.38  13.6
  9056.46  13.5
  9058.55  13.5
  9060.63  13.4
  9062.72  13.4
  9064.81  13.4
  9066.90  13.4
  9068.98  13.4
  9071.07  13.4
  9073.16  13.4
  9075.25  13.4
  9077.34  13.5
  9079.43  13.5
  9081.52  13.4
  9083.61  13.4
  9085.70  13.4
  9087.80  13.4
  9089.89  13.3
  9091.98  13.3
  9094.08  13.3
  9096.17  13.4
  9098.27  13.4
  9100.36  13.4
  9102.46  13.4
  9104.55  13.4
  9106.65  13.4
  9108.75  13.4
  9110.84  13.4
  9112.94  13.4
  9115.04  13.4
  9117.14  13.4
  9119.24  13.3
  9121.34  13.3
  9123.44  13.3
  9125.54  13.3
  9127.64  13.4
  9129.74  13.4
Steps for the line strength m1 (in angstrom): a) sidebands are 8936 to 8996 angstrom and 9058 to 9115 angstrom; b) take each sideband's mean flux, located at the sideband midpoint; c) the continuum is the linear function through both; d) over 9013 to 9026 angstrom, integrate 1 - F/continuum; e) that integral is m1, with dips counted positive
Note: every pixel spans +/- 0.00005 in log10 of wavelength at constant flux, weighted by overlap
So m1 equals 0.2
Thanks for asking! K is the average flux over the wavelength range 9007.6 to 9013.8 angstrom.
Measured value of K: 13.4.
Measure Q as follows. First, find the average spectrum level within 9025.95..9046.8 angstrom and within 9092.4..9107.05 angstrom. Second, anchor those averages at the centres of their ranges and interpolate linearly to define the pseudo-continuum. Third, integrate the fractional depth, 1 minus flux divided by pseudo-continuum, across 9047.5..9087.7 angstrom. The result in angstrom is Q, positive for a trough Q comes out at 0.5 angstrom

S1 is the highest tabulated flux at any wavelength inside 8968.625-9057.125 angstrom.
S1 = 14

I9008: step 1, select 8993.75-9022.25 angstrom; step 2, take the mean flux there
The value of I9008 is 13.6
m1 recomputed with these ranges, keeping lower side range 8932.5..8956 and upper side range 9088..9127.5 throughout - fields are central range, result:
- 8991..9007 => -0.1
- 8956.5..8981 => 0.3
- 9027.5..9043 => -0.3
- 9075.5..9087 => 0.0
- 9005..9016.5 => 0.3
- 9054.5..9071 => 0.1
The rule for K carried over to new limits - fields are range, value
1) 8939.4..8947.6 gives 14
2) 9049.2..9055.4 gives 13.6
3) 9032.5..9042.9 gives 14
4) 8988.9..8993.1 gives 13.9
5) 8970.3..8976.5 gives 13.6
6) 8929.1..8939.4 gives 14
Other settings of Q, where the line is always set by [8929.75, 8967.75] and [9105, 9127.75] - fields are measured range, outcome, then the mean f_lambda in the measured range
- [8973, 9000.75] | 0.1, 13.8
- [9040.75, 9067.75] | -0.1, 13.6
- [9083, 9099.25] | 0.1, 13.4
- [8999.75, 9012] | 0.1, 13.6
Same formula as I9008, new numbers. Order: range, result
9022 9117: 13.5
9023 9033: 13.8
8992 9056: 13.7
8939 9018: 13.8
